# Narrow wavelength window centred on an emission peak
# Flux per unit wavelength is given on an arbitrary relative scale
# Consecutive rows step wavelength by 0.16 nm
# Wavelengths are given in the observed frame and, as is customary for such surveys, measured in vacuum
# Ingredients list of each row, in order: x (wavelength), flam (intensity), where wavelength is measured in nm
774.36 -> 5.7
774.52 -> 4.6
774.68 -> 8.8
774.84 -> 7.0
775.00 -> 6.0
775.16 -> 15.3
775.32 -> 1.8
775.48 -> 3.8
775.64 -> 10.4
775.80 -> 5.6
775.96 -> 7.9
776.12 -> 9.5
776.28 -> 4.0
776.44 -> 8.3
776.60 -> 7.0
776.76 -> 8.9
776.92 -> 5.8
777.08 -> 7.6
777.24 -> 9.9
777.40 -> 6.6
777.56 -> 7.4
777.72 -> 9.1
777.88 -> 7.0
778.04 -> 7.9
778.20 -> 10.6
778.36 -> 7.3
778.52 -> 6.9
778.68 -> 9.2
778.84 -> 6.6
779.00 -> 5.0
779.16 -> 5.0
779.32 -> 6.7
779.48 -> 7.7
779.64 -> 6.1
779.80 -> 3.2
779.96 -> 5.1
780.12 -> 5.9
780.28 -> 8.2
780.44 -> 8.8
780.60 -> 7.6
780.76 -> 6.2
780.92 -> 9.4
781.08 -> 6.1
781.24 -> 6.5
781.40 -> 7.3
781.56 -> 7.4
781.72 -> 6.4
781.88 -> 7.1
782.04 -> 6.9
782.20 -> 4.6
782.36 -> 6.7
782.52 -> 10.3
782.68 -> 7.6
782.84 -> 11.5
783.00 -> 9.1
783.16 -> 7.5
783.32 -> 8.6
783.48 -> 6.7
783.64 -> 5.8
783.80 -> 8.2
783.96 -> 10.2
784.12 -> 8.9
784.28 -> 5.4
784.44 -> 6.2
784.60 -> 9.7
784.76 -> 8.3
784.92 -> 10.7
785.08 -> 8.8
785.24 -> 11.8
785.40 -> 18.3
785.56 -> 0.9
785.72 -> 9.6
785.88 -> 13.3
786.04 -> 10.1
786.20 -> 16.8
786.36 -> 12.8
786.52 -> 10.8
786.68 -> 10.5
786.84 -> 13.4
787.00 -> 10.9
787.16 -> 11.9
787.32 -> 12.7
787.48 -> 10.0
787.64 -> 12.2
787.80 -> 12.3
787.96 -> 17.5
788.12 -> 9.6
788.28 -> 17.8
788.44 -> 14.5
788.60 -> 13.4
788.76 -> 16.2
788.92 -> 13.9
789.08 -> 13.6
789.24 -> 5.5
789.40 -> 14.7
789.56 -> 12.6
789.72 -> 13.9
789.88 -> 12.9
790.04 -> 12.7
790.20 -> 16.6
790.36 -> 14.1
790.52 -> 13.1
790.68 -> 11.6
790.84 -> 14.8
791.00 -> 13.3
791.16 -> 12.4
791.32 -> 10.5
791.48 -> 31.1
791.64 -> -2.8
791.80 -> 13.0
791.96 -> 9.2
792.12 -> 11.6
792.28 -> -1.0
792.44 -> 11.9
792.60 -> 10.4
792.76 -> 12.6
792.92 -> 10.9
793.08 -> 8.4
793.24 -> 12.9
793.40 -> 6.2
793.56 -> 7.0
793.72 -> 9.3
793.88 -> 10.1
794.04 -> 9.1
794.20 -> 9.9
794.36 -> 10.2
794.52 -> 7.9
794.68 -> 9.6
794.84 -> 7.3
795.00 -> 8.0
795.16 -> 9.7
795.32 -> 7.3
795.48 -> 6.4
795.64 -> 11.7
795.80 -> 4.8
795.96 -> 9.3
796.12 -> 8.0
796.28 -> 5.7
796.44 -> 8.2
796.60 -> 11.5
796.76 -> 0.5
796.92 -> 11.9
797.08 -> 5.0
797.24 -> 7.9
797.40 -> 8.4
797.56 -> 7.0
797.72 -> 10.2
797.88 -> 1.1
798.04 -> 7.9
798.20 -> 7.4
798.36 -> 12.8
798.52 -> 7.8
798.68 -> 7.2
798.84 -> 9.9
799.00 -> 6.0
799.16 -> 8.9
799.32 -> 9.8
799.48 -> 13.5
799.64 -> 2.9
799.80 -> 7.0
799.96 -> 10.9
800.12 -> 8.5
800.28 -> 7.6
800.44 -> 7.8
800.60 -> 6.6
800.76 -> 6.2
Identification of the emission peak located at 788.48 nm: Mg II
